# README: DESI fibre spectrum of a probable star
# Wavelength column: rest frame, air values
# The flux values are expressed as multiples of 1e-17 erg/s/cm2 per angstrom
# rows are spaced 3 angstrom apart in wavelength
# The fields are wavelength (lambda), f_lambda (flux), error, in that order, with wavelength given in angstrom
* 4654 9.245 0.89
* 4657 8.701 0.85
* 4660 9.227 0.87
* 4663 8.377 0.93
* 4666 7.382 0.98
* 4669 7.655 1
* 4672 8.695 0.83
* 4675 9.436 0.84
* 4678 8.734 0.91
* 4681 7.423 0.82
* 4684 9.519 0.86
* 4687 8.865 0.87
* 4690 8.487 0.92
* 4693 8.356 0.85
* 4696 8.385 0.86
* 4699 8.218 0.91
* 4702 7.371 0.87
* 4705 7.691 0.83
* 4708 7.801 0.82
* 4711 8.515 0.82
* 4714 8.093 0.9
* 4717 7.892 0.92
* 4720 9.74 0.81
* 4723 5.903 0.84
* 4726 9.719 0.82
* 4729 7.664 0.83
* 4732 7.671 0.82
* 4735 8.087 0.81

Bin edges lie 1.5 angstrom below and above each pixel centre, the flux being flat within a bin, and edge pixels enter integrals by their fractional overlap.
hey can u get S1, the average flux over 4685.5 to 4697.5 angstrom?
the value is 8.52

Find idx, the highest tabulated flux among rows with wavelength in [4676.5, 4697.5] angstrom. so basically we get 9.519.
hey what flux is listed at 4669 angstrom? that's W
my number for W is 7.655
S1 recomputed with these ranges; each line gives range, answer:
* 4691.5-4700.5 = 8.32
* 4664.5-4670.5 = 7.52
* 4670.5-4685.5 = 8.76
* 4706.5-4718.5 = 8.08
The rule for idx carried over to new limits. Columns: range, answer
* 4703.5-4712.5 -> 8.515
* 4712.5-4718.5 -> 8.093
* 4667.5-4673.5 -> 8.695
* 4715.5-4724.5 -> 9.74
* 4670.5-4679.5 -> 9.436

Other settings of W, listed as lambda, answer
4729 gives 7.664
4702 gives 7.371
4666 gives 7.382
